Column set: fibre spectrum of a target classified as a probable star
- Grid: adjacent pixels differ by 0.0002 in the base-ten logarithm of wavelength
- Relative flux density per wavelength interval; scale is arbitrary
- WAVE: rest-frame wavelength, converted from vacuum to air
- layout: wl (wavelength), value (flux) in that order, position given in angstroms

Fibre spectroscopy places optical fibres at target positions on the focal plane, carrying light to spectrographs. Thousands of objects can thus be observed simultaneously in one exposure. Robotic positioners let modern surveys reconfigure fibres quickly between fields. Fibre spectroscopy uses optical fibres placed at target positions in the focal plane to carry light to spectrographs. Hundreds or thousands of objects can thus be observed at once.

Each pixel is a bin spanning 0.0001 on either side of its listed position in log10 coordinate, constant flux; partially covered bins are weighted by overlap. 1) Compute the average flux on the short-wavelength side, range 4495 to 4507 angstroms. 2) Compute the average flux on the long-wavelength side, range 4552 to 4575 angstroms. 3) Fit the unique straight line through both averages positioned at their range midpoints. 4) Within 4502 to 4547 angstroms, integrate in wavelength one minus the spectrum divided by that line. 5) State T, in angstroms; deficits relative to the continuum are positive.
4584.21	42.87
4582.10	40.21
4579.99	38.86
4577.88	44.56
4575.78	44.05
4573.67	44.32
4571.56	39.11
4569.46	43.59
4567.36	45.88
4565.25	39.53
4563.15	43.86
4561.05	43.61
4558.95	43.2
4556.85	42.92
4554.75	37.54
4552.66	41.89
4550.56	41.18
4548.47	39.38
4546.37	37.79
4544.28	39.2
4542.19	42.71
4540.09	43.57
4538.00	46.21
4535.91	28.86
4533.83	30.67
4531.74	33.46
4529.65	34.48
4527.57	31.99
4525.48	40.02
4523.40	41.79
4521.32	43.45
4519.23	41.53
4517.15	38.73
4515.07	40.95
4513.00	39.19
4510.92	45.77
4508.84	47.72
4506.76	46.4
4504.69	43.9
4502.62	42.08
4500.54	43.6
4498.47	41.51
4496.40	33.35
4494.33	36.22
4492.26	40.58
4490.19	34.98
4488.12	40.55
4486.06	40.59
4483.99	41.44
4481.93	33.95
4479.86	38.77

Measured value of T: 1.8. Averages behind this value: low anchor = 41.4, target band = 40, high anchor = 42.3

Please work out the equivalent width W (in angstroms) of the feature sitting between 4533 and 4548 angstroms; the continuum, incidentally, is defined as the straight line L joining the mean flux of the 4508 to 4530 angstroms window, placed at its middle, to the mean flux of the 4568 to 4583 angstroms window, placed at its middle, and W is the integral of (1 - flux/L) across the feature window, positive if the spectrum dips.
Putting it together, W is 1.0 angstroms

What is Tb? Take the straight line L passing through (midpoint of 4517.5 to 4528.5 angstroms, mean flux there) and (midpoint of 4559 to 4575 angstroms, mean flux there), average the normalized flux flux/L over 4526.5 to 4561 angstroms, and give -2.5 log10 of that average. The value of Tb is 0.07 mag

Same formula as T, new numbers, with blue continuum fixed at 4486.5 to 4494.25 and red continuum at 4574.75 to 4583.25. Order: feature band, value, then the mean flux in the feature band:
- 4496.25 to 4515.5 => -1.9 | 42.9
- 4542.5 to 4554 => 0.2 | 40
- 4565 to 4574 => -0.2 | 42.6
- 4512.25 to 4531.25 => 0.4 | 39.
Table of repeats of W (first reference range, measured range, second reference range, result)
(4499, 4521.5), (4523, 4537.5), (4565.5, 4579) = 2.9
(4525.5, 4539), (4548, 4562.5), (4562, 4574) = -0.6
